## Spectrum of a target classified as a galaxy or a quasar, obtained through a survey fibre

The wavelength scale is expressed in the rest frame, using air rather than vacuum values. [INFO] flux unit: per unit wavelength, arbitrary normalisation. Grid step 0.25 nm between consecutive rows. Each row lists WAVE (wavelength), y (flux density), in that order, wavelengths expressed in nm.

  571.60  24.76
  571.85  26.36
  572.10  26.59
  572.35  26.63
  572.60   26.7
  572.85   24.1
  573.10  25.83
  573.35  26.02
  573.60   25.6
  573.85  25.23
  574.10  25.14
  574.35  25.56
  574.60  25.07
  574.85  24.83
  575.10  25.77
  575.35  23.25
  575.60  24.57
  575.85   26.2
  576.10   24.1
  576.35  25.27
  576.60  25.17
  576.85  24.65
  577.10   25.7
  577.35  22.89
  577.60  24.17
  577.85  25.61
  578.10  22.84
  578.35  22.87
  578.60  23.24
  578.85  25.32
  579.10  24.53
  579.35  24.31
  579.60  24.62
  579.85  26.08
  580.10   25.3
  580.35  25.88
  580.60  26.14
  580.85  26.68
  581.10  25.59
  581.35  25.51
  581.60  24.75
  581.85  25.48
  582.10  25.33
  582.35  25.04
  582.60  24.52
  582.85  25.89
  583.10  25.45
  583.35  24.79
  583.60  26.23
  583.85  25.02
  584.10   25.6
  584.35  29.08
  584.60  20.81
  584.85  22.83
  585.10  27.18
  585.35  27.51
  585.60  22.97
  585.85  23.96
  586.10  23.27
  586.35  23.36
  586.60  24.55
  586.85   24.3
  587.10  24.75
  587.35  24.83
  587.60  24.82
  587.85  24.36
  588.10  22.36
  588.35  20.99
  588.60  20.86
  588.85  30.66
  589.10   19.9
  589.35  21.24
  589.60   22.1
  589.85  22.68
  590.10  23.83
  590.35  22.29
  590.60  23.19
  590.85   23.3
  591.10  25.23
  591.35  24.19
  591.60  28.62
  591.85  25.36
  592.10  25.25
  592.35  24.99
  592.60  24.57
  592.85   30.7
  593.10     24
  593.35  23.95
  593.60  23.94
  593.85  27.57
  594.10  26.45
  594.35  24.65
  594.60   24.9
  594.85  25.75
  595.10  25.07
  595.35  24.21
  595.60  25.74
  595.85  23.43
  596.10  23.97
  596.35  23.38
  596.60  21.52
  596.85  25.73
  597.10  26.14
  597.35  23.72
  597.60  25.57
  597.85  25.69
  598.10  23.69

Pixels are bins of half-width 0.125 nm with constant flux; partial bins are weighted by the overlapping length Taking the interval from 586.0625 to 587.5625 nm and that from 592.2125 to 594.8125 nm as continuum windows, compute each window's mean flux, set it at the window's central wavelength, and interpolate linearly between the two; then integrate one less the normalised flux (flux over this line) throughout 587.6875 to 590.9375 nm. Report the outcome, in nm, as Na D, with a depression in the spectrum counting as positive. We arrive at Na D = 0.24 nm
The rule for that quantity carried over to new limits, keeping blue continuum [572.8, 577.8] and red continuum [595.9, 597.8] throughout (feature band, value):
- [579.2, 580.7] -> -0.032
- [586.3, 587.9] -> 0.009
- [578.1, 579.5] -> 0.051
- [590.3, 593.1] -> -0.091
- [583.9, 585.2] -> -0.019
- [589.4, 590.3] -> 0.068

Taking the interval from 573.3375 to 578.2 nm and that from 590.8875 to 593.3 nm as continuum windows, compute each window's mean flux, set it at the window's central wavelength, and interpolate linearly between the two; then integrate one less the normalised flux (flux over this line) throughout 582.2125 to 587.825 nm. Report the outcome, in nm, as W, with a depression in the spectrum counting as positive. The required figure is 0.11 nm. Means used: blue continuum 24.9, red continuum 25.7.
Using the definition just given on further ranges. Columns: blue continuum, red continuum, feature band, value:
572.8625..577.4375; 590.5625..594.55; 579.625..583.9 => -0.05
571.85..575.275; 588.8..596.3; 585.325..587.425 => 0.06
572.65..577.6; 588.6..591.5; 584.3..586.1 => -0.05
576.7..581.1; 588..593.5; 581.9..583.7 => -0.06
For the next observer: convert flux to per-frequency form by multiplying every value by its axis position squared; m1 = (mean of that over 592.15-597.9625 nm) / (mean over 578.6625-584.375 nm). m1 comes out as 1.03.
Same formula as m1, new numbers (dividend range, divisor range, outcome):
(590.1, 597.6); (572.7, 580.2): 1.06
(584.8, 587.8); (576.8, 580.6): 1.03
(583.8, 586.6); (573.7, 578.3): 1.03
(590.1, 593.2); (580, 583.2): 1.02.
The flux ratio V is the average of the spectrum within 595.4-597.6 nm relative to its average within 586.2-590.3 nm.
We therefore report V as 1.04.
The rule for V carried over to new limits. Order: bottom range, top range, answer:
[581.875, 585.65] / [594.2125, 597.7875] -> 0.97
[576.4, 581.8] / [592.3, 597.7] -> 1.01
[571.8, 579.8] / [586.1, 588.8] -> 0.95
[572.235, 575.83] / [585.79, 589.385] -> 0.93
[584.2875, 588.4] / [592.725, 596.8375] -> 1.03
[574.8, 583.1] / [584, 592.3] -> 0.97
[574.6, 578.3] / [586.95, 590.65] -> 0.94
